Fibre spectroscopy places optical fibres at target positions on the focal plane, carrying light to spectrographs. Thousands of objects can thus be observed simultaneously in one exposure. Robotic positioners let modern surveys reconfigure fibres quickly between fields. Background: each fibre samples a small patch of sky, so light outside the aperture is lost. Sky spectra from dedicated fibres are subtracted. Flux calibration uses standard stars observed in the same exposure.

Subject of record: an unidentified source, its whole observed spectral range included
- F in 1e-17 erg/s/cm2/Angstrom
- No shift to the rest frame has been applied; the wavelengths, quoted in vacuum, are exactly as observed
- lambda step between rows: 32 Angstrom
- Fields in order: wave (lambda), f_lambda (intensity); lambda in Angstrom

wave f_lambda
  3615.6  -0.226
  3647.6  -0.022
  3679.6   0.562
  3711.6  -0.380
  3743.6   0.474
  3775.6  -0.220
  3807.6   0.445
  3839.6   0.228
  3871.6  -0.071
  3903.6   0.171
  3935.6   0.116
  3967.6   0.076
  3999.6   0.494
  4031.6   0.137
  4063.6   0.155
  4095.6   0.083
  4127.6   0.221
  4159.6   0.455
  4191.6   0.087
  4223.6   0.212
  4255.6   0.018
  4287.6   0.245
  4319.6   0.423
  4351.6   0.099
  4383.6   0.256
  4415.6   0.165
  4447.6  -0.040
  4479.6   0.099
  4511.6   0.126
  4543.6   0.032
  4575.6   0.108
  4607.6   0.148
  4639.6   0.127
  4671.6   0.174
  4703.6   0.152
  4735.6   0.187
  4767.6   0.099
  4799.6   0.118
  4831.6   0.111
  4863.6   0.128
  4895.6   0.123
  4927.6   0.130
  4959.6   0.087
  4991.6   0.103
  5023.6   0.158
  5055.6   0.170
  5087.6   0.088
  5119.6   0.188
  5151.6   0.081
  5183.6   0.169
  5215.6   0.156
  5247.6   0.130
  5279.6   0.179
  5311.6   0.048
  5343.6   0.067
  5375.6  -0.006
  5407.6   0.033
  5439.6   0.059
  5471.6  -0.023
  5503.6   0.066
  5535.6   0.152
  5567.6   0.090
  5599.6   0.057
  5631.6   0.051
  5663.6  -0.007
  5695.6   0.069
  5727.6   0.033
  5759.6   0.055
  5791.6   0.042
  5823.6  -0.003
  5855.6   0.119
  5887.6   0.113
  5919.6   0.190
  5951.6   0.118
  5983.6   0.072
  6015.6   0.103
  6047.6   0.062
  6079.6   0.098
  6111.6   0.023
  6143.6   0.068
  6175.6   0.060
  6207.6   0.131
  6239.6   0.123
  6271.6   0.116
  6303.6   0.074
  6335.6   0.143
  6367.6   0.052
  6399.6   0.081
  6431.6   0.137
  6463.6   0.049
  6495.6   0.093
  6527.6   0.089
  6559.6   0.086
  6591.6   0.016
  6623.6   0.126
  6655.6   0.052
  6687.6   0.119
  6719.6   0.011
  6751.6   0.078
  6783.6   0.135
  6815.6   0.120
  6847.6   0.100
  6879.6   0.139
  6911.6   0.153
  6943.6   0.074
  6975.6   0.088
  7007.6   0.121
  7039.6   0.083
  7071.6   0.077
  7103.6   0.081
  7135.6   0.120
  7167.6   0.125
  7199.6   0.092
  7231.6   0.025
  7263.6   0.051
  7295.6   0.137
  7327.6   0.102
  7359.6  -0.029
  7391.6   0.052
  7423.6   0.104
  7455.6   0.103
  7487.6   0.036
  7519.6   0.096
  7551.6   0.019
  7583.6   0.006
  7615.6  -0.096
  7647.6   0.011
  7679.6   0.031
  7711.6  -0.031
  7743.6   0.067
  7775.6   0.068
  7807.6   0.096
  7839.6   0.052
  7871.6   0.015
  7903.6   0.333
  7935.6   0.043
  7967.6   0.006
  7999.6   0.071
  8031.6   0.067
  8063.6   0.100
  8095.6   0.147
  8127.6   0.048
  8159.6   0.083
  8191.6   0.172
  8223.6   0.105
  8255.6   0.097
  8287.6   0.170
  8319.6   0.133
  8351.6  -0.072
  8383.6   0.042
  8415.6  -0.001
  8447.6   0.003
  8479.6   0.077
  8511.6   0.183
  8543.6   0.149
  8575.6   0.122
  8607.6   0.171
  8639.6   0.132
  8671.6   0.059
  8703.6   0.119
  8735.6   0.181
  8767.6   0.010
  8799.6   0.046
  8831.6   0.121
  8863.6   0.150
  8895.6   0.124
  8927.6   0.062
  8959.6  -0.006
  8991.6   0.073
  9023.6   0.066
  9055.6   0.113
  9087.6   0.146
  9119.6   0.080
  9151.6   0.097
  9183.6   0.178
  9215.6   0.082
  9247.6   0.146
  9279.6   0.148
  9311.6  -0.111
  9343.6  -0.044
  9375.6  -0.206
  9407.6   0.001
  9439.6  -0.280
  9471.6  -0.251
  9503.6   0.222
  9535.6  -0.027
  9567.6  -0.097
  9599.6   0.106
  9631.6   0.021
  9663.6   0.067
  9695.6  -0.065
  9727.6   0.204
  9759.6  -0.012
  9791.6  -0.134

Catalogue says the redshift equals 1.12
